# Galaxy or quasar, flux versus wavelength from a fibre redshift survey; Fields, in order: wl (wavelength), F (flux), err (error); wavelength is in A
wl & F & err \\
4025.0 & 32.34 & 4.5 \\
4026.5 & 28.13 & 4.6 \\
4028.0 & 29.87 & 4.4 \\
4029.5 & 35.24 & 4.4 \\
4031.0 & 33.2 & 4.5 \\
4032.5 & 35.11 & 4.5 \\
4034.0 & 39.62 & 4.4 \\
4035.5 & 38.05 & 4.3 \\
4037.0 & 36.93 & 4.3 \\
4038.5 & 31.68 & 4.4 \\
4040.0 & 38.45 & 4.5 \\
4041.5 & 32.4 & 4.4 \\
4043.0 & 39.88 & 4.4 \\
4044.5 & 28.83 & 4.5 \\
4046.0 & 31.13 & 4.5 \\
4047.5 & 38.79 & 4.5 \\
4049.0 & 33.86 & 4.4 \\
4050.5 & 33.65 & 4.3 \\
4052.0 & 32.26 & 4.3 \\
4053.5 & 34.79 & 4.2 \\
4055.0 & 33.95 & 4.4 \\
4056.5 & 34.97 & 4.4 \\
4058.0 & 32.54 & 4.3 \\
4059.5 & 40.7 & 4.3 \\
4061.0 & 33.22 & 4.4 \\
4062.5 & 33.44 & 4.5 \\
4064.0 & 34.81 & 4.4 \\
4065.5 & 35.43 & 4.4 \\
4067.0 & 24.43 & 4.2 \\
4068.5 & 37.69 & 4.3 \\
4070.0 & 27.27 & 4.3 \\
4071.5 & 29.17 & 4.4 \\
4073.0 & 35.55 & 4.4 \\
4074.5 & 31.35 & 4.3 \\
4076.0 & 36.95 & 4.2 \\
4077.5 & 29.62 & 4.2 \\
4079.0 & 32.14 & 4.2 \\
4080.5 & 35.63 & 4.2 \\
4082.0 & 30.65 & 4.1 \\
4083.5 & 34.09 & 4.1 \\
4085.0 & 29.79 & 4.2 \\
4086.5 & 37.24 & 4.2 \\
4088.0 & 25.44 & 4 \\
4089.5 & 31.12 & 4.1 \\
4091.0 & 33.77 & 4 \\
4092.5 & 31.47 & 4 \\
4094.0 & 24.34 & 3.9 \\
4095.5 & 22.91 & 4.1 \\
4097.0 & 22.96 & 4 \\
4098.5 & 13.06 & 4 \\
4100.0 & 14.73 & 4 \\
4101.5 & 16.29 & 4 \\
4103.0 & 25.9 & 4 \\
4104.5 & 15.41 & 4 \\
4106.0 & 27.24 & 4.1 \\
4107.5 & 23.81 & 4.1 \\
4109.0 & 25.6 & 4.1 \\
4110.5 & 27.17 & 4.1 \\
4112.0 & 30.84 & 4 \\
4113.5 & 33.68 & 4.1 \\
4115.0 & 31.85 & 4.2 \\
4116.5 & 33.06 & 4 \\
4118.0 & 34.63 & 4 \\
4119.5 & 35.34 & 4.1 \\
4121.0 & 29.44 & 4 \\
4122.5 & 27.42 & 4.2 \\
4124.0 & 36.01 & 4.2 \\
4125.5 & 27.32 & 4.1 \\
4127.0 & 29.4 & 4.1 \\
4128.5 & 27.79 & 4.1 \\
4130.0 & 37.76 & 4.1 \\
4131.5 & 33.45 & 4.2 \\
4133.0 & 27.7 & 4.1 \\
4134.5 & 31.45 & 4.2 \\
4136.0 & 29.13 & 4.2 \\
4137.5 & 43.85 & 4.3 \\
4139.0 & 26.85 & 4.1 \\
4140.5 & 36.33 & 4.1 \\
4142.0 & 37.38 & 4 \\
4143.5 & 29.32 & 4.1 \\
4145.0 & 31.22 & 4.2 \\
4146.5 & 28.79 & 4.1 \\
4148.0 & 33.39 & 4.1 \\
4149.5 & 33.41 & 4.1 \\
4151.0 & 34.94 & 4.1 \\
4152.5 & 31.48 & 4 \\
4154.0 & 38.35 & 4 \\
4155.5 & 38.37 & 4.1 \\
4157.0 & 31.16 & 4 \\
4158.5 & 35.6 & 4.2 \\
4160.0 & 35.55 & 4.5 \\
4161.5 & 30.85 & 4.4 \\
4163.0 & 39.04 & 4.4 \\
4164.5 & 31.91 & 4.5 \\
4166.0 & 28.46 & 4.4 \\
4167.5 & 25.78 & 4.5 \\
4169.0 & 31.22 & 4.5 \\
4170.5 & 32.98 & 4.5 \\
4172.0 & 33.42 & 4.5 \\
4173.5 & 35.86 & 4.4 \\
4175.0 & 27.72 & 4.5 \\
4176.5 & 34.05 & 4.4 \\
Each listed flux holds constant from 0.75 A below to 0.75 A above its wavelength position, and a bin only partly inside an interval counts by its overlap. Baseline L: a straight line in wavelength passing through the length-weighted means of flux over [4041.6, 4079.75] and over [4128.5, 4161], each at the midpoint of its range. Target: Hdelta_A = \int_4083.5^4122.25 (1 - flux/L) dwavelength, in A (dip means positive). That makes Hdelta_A 7.2 A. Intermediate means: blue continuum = 33.4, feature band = 27.2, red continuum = 33.4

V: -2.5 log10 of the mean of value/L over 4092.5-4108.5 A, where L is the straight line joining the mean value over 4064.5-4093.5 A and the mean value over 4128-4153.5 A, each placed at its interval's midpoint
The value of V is 0.45 mag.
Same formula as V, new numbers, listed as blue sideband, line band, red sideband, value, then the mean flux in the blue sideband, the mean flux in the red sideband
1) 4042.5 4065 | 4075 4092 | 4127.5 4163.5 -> 0.06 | 34.4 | 33.4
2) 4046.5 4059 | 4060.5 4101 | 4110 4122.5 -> 0.12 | 34.4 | 31.8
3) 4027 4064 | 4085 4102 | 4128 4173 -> 0.32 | 34.6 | 32.9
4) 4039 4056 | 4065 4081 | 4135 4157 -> 0.06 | 34.3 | 33.7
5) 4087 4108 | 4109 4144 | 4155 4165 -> -0.12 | 23.6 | 34.6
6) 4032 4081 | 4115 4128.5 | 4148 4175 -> 0.07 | 34.1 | 33.3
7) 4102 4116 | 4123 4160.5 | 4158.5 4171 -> -0.11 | 26.8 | 32.2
